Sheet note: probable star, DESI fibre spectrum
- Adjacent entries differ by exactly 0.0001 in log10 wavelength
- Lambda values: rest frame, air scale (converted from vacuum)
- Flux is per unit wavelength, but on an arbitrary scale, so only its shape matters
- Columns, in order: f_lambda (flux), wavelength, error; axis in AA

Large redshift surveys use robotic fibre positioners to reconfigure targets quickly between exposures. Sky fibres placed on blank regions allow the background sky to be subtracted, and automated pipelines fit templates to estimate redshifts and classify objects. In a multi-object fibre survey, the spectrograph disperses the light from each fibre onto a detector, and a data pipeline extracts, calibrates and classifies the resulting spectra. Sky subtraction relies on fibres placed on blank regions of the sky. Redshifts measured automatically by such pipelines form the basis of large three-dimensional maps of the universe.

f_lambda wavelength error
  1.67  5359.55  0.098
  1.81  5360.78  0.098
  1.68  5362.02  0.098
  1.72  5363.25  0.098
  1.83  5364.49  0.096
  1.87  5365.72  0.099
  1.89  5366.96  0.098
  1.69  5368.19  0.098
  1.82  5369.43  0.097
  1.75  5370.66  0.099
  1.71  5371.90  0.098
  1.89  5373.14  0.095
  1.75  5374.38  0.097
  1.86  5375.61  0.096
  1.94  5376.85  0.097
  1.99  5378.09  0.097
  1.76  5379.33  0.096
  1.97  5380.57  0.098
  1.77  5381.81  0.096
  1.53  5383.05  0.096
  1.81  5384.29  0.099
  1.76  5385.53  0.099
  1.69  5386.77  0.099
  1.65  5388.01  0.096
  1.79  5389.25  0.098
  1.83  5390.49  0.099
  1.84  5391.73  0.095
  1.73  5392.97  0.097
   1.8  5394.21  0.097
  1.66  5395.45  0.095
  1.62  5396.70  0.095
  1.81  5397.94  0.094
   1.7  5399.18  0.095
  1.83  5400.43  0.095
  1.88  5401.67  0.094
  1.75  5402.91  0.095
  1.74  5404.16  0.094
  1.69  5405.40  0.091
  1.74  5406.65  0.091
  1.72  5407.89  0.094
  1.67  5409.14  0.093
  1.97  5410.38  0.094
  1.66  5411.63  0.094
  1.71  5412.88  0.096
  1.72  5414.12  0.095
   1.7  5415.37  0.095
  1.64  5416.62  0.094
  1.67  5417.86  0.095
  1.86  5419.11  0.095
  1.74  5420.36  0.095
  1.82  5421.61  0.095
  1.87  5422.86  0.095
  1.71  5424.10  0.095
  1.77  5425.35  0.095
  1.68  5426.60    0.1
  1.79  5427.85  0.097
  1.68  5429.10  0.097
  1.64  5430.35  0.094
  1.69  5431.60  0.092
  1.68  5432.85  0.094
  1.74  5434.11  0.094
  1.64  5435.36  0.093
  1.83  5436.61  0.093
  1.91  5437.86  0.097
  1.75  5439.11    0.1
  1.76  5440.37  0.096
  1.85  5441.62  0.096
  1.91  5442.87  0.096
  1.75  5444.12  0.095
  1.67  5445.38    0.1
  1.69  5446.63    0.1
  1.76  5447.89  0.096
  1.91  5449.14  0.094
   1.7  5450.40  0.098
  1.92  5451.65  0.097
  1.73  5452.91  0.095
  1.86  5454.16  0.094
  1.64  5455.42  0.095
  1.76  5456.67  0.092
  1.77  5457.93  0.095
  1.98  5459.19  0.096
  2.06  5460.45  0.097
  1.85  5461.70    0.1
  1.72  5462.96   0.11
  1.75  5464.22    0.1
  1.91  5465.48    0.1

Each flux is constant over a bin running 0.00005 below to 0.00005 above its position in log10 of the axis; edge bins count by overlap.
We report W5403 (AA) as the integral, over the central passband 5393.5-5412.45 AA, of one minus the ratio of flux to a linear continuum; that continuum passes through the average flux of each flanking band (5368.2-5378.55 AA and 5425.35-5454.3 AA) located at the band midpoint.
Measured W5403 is 0.5 AA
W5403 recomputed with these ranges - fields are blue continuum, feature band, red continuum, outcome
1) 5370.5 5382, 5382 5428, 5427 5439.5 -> 1.1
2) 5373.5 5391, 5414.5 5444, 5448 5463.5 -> 1.0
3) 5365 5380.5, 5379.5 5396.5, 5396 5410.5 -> 0.4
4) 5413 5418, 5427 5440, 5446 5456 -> 0.0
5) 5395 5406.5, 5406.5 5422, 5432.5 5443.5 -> 0.2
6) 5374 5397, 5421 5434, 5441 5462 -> 0.5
